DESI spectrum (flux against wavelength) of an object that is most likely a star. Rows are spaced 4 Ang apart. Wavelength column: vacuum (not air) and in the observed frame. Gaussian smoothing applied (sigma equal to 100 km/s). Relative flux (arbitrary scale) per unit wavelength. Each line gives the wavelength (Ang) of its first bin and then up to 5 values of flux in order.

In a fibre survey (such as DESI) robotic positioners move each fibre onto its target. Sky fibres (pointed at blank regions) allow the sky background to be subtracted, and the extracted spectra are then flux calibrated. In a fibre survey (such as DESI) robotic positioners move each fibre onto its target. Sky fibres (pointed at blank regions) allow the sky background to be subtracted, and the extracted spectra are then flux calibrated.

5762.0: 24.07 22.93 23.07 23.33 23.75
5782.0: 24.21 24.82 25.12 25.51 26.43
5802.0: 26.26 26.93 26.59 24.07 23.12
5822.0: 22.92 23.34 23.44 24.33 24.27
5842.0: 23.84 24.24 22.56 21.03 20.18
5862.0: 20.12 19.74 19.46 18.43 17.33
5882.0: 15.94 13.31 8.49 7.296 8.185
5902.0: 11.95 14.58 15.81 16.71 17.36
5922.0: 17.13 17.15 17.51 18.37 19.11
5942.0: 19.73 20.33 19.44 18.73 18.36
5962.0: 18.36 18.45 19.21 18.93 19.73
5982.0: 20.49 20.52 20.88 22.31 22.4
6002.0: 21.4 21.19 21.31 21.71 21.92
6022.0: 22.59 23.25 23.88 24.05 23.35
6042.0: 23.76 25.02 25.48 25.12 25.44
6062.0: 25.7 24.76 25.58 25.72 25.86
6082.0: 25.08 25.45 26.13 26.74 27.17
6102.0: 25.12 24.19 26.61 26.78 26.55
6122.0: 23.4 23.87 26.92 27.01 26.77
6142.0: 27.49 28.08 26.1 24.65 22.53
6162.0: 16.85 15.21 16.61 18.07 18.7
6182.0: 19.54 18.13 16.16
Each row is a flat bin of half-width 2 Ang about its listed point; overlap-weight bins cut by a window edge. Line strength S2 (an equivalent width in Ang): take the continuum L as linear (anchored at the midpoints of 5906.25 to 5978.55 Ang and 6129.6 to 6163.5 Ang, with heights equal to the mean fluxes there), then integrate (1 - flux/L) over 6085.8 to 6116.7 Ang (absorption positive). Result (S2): -3.2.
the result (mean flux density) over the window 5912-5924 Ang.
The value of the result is 17.1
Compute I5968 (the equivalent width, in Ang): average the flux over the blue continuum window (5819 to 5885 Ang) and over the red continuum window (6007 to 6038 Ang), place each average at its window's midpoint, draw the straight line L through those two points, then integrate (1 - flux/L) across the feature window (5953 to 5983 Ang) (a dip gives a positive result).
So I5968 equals 4.34 Ang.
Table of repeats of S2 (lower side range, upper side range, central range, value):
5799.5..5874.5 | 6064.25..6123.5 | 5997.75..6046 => 4.40 Ang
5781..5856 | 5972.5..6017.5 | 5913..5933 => 4.59 Ang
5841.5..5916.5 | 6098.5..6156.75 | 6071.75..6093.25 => -1.28 Ang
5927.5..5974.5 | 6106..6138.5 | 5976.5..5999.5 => -0.77 Ang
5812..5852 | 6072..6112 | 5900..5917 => 6.55 Ang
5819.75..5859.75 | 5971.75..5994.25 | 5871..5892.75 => 7.43 Ang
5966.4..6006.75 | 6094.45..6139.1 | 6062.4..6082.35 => -1.14 Ang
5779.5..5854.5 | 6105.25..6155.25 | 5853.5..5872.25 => 3.55 Ang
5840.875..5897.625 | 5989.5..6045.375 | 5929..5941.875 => 0.80 Ang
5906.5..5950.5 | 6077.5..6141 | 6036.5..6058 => -1.40 Ang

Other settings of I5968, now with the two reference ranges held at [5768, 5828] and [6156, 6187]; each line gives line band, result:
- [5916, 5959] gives 7.2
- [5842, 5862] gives 1.4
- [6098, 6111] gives -4.1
